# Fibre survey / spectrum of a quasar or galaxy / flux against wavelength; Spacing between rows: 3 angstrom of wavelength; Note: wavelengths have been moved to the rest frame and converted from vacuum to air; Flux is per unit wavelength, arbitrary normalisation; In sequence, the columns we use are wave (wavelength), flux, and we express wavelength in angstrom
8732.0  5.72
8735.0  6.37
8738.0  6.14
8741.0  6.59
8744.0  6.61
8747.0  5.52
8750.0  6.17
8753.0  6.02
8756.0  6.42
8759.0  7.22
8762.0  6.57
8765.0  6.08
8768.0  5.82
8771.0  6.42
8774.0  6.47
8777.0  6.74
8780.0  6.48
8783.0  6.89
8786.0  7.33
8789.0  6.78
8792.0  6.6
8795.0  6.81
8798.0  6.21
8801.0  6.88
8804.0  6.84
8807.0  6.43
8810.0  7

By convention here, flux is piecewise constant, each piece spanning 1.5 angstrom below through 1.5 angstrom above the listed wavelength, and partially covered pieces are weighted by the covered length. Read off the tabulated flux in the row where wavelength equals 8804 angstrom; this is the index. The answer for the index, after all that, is 6.84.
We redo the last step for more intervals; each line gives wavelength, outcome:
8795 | 6.81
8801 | 6.88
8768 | 5.82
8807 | 6.43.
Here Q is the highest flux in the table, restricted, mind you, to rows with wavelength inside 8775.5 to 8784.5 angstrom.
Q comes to 6.89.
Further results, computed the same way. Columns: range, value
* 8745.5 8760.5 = 7.22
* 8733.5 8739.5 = 6.37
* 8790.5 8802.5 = 6.88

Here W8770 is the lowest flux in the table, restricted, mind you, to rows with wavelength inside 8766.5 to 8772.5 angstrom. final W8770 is 5.82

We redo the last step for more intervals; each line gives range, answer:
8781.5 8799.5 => 6.21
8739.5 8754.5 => 5.52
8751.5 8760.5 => 6.02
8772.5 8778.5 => 6.47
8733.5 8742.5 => 6.14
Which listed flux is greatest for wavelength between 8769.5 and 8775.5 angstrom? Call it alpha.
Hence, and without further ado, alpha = 6.47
